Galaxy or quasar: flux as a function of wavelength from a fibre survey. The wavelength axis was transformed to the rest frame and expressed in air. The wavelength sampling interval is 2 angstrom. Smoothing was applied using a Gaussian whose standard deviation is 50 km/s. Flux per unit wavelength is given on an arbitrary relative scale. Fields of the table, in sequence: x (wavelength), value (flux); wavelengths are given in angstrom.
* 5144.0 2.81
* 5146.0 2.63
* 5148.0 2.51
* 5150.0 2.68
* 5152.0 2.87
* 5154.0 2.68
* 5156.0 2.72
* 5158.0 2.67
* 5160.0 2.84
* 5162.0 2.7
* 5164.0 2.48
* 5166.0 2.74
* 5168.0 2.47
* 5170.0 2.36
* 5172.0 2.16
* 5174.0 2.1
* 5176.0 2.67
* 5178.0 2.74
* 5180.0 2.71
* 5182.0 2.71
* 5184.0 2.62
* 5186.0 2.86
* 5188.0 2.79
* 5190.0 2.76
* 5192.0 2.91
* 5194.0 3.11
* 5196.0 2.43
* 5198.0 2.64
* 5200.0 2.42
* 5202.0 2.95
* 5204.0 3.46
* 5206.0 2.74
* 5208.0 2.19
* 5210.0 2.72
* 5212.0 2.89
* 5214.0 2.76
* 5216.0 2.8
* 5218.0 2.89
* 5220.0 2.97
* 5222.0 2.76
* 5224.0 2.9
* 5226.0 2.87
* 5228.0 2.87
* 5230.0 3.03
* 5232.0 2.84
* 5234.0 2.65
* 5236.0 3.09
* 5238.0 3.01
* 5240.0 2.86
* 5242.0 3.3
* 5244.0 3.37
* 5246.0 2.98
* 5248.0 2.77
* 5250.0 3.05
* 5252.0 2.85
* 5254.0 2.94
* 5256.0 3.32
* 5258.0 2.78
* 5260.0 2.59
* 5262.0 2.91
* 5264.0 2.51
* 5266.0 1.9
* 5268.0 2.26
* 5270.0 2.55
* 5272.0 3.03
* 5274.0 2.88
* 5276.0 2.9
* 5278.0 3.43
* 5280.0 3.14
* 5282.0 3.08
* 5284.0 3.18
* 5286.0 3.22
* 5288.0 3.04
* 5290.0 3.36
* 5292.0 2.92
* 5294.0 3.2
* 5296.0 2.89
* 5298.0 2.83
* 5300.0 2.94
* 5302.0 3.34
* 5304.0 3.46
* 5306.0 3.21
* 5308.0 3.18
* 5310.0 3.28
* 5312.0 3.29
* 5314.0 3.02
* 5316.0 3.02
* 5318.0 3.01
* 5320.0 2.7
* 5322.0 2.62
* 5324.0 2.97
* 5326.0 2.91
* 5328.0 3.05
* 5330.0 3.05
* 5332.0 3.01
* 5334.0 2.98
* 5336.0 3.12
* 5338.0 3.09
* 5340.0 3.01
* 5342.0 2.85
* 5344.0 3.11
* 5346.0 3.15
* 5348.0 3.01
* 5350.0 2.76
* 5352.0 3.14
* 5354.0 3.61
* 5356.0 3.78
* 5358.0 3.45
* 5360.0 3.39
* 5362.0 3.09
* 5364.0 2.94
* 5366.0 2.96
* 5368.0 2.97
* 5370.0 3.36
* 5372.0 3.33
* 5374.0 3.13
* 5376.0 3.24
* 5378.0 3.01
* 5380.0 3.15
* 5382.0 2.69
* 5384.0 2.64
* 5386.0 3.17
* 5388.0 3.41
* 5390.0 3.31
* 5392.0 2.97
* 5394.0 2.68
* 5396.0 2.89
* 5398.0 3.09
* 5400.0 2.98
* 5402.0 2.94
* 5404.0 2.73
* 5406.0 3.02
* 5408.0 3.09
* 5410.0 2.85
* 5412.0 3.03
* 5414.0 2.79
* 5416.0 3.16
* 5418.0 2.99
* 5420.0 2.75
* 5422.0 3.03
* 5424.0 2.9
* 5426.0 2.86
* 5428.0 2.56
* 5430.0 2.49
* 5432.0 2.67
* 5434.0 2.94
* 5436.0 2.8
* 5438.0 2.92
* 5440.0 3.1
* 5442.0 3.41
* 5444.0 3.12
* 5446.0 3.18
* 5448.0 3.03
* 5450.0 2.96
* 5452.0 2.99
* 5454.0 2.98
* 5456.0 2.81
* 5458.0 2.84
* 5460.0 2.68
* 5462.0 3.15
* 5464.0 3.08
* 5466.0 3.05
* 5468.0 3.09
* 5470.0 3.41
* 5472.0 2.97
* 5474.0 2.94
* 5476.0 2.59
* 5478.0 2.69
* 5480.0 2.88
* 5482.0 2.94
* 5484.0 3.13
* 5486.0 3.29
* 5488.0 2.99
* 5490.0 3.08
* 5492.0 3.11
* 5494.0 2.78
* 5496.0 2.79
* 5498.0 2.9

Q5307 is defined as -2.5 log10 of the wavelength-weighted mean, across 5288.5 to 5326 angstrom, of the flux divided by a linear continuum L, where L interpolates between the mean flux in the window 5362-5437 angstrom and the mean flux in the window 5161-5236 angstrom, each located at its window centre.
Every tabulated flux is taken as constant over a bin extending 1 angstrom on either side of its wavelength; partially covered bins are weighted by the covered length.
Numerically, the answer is -0.08 mag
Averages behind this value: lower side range 2.73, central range 3.06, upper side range 2.96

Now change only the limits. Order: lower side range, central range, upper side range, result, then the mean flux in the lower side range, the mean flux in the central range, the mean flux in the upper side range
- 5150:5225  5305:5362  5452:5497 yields -0.09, 2.71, 3.1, 2.97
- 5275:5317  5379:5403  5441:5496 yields 0.03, 3.14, 2.99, 3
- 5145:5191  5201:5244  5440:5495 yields -0.08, 2.63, 2.89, 3.01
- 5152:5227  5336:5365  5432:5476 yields -0.10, 2.71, 3.17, 3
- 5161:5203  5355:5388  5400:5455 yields -0.10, 2.63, 3.15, 2.94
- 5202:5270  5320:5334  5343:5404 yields 0.03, 2.84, 2.92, 3.11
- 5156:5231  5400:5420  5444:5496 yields -0.01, 2.72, 2.95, 2.98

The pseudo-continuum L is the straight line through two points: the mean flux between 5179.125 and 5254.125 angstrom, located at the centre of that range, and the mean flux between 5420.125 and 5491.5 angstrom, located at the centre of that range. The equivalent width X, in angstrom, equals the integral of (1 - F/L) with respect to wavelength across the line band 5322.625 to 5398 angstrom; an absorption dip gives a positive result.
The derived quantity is -4.5 angstrom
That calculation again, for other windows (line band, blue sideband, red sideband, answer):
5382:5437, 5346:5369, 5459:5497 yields 3.33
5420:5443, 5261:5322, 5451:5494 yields 0.82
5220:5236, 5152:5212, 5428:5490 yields -0.86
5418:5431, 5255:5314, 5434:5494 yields 0.94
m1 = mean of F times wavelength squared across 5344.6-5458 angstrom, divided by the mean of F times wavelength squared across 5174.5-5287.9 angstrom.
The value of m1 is 1.1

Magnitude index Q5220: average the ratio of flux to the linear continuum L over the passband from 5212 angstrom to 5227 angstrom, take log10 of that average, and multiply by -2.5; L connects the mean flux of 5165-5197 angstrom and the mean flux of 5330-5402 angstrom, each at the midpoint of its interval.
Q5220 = -0.05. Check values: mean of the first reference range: 2.63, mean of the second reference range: 3.1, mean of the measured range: 2.85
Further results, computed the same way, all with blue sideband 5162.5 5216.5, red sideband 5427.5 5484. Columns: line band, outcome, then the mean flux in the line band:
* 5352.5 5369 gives -0.15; 3.27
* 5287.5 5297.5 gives -0.11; 3.07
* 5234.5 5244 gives -0.13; 3.08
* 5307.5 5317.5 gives -0.13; 3.15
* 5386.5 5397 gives -0.07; 3.06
